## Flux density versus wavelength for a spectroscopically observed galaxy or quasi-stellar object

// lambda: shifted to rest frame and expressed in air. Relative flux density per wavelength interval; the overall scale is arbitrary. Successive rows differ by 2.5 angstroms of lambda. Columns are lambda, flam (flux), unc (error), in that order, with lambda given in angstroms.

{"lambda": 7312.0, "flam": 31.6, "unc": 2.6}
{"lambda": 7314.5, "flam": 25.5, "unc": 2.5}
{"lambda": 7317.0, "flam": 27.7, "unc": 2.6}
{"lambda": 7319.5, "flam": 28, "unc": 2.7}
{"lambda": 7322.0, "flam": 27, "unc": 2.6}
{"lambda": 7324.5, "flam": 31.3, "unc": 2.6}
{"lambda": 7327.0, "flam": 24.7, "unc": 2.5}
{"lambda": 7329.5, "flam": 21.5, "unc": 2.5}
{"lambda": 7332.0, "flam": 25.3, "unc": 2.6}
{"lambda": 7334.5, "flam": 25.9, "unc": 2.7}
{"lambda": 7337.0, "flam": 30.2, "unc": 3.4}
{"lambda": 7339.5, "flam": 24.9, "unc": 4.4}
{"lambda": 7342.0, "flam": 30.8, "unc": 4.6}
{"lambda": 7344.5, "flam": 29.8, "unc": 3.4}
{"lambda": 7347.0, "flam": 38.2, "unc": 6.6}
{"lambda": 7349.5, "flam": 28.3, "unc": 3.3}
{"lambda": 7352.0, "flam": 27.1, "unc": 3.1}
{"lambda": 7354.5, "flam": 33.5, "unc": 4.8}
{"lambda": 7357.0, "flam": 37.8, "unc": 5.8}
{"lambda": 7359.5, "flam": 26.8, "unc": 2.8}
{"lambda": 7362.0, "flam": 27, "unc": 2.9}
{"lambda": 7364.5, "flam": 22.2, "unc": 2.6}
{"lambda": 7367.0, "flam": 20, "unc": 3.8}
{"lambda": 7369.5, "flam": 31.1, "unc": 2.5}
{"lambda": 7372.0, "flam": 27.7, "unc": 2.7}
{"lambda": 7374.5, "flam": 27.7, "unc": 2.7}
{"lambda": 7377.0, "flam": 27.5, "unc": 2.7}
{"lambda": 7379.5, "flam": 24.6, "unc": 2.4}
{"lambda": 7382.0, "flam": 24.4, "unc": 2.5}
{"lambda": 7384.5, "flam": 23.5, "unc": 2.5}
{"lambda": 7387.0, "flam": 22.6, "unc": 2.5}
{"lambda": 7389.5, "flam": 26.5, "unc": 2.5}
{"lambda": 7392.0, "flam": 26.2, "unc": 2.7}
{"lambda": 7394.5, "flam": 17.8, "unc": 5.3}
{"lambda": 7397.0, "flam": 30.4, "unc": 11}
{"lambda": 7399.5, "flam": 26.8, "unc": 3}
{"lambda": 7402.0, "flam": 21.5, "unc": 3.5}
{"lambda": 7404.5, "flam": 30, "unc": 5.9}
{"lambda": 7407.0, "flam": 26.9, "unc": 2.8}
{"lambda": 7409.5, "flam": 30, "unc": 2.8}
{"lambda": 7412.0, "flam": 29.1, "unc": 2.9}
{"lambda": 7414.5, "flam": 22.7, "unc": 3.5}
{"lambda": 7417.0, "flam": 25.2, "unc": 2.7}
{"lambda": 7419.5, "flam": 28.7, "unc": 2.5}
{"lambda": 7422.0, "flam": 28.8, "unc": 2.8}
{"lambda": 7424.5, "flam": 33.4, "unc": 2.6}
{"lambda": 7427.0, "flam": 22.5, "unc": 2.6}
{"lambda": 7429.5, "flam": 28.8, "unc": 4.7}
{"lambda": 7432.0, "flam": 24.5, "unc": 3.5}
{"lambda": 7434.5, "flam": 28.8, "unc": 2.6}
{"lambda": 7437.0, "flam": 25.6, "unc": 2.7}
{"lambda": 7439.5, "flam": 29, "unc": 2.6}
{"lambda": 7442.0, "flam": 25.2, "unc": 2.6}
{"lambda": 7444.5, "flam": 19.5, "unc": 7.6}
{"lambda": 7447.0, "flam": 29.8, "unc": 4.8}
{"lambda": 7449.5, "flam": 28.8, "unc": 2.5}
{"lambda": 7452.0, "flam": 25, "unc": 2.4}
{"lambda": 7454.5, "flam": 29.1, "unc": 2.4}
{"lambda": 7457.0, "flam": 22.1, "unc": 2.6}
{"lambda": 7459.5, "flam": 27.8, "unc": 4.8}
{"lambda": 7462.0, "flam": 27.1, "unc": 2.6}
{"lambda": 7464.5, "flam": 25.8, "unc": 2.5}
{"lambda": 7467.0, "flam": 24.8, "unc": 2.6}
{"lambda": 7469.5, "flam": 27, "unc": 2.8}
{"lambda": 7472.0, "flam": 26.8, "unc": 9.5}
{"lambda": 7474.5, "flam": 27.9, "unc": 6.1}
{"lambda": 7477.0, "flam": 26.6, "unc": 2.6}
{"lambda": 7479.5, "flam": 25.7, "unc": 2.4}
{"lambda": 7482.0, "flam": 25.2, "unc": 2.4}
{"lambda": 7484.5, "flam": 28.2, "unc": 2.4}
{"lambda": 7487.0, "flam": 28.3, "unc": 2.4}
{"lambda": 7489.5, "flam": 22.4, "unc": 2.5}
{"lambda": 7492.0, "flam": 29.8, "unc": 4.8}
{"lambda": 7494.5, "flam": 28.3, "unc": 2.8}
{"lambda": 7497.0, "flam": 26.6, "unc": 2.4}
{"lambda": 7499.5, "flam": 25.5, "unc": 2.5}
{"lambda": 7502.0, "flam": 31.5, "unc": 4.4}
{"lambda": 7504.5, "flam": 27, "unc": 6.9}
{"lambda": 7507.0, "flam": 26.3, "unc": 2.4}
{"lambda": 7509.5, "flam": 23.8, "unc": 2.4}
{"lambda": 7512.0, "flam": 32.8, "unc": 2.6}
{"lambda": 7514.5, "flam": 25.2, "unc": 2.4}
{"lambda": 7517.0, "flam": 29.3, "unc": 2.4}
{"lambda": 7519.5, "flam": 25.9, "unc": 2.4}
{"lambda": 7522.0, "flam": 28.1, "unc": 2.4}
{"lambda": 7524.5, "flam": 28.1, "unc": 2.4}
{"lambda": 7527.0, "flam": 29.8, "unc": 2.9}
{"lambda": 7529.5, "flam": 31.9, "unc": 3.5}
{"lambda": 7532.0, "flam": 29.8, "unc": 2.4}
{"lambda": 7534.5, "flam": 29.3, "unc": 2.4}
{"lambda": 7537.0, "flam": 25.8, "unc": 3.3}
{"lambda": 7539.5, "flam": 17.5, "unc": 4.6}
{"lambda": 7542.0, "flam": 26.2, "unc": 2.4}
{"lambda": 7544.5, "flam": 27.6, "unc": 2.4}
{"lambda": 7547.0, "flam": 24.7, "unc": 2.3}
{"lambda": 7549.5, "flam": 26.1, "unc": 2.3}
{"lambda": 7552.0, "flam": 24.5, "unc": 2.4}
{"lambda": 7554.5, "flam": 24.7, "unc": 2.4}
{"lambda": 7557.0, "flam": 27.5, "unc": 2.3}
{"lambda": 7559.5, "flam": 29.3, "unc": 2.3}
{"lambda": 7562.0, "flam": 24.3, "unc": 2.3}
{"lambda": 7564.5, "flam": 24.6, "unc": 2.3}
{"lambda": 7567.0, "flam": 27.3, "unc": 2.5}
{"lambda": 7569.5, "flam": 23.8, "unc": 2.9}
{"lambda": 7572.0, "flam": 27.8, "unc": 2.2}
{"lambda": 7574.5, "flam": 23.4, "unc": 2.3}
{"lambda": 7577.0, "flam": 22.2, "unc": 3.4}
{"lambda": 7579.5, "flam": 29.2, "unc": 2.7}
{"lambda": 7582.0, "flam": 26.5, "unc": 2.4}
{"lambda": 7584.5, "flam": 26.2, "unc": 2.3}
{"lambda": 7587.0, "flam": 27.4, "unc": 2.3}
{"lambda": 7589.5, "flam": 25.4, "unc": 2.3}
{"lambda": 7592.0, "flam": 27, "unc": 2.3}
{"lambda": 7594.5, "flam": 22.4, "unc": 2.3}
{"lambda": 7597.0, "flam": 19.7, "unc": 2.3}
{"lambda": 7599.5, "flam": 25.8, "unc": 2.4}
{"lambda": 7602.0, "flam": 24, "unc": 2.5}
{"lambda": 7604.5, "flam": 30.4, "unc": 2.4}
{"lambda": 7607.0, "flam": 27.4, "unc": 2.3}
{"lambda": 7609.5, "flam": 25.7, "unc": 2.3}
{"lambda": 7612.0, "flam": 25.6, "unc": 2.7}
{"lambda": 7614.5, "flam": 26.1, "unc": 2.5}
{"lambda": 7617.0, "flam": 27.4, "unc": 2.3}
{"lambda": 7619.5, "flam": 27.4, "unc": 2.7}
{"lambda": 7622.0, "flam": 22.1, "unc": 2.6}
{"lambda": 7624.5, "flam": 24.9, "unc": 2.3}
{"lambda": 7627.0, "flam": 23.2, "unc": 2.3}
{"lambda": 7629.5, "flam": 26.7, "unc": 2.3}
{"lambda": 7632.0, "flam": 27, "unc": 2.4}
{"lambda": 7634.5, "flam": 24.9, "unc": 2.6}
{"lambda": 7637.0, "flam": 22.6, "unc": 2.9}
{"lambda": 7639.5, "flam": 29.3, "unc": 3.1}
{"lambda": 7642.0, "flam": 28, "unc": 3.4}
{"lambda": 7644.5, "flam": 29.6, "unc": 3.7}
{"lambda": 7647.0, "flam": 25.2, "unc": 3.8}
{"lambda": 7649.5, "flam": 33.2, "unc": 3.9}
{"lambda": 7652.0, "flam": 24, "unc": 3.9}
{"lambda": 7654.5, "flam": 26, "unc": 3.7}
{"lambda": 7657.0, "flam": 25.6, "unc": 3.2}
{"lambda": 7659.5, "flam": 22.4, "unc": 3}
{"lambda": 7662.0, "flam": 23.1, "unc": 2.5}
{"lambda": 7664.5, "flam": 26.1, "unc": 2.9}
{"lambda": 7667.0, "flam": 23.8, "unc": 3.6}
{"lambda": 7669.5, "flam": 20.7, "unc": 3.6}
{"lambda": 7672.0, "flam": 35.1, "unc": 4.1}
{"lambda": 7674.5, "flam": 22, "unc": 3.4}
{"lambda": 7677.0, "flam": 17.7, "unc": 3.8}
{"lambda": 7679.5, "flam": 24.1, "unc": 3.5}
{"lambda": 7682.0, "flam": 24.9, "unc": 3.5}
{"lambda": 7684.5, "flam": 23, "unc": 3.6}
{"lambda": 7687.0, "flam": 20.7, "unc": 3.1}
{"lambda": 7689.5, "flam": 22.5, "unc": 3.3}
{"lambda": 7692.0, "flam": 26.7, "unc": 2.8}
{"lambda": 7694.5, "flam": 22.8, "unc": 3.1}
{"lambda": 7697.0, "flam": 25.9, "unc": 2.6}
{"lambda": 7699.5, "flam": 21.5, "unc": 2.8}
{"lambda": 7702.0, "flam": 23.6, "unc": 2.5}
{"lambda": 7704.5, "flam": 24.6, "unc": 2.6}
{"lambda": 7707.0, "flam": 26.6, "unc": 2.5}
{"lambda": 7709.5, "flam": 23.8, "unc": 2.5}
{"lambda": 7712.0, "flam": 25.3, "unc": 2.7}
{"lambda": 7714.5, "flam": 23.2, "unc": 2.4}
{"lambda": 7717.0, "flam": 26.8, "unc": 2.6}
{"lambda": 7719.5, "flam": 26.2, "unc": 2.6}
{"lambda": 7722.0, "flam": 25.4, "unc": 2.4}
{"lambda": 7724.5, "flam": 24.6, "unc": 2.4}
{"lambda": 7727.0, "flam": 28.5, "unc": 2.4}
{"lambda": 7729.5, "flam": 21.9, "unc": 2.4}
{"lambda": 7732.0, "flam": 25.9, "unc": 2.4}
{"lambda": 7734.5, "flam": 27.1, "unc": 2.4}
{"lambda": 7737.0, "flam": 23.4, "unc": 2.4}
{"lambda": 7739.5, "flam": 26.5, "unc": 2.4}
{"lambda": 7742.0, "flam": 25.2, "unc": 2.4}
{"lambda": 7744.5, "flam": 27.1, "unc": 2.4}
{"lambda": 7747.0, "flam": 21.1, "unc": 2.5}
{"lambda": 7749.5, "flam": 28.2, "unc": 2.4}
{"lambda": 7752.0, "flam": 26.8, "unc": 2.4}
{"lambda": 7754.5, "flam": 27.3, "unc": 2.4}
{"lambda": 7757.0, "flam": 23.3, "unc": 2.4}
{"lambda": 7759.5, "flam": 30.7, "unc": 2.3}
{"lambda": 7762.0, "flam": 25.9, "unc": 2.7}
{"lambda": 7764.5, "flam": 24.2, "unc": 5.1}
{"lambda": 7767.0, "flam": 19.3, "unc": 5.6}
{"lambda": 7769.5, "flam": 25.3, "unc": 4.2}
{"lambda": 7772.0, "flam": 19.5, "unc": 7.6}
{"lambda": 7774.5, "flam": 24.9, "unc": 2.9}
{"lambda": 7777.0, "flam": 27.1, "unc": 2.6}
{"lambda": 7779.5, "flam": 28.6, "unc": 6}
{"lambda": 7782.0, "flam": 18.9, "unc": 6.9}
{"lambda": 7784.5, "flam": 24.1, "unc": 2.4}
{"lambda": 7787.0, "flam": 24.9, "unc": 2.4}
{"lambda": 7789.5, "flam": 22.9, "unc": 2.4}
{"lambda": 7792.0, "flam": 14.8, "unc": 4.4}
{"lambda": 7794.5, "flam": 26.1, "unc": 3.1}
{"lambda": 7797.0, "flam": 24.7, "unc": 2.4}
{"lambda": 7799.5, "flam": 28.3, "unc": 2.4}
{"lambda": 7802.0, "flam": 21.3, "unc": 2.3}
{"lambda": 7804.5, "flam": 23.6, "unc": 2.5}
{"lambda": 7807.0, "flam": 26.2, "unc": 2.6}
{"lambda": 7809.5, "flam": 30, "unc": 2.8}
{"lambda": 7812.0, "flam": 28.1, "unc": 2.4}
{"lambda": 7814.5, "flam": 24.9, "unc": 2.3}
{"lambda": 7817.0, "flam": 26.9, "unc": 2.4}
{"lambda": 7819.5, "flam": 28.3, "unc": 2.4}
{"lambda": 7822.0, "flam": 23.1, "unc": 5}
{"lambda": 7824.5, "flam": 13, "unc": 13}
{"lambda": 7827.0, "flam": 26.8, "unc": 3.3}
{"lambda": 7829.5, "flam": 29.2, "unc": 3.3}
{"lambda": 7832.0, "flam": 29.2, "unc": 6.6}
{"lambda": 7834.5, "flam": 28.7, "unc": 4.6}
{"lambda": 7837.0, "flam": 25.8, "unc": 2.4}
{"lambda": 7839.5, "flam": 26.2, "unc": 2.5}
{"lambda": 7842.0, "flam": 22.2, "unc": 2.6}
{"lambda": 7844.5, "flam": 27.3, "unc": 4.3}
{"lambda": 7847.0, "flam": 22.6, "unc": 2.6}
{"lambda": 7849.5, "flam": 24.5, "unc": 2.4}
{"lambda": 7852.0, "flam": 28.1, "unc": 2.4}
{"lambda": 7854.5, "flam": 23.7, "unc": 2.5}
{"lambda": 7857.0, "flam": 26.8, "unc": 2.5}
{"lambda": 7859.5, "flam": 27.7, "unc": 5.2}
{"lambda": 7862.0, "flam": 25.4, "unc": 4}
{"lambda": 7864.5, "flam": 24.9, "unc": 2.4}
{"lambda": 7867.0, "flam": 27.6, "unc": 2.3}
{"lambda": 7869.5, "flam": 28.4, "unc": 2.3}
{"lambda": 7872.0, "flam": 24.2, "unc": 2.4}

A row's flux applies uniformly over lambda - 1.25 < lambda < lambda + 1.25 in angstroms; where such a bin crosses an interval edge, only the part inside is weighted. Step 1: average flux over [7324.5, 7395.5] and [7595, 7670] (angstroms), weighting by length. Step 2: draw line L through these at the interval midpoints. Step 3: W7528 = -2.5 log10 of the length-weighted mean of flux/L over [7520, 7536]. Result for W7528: -0.12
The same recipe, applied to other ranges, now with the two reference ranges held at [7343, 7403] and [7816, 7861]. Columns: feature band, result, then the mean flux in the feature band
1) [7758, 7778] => 0.05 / 24.6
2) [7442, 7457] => 0.04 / 26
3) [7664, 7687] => 0.09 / 23.9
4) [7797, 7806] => 0.05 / 24.5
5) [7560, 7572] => 0.04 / 25.6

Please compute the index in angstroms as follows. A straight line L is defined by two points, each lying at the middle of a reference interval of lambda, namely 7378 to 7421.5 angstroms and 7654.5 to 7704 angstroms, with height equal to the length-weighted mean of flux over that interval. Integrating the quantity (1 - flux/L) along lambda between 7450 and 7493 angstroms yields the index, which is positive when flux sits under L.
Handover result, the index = -2.0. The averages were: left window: 25.8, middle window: 26.5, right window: 23.9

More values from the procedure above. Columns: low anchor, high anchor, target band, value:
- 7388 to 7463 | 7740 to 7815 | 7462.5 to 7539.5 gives -3.2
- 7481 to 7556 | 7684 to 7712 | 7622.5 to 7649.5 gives -1.5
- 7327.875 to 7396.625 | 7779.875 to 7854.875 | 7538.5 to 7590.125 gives 1.0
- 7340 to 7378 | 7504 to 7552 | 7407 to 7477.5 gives 3.1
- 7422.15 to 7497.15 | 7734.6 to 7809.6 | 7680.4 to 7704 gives 1.5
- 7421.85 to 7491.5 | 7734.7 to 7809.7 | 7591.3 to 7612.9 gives 0.3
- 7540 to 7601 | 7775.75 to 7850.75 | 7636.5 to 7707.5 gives 1.0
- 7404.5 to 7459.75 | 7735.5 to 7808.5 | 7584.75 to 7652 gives -1.2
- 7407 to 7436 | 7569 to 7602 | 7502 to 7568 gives -2.7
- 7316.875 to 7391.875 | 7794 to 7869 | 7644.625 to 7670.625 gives 1.1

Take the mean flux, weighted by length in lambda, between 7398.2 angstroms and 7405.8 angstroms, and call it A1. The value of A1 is 26.1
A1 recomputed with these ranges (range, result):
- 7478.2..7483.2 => 25.5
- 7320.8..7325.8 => 29.1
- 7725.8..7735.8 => 25.8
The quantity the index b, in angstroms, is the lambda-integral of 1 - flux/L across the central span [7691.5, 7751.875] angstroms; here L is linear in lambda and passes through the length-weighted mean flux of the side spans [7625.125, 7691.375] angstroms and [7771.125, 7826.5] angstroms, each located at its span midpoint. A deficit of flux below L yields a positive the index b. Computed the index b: -1.06 angstroms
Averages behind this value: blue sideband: 25.1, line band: 25.1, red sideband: 24.2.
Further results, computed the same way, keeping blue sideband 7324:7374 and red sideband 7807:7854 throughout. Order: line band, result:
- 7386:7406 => 1.9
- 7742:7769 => 0.8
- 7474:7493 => 0.6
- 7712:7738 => 1.0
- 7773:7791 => 1.2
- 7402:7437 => 0.6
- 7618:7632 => 0.9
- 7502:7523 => -0.1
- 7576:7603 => 1.9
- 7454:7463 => 0.4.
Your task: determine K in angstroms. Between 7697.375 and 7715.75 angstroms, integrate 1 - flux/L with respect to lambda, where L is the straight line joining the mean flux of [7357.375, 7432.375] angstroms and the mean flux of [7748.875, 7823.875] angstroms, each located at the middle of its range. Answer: 0.7 angstroms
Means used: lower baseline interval 26.3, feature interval 24.2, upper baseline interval 24.8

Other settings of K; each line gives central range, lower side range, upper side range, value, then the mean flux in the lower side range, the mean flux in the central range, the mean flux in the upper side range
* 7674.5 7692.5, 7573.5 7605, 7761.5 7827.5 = 1.6 angstroms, 25.2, 22.6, 24.1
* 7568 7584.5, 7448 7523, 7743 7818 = 0.5 angstroms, 27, 25.6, 24.8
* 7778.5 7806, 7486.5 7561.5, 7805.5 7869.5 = 2.8 angstroms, 27.1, 23.5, 25.9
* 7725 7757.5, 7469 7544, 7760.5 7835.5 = -0.6 angstroms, 27.2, 25.6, 24.6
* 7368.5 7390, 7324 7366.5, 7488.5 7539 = 1.6 angstroms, 28.3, 26.1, 27.7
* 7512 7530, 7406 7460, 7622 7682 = -1.5 angstroms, 26.9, 28.5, 25.4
